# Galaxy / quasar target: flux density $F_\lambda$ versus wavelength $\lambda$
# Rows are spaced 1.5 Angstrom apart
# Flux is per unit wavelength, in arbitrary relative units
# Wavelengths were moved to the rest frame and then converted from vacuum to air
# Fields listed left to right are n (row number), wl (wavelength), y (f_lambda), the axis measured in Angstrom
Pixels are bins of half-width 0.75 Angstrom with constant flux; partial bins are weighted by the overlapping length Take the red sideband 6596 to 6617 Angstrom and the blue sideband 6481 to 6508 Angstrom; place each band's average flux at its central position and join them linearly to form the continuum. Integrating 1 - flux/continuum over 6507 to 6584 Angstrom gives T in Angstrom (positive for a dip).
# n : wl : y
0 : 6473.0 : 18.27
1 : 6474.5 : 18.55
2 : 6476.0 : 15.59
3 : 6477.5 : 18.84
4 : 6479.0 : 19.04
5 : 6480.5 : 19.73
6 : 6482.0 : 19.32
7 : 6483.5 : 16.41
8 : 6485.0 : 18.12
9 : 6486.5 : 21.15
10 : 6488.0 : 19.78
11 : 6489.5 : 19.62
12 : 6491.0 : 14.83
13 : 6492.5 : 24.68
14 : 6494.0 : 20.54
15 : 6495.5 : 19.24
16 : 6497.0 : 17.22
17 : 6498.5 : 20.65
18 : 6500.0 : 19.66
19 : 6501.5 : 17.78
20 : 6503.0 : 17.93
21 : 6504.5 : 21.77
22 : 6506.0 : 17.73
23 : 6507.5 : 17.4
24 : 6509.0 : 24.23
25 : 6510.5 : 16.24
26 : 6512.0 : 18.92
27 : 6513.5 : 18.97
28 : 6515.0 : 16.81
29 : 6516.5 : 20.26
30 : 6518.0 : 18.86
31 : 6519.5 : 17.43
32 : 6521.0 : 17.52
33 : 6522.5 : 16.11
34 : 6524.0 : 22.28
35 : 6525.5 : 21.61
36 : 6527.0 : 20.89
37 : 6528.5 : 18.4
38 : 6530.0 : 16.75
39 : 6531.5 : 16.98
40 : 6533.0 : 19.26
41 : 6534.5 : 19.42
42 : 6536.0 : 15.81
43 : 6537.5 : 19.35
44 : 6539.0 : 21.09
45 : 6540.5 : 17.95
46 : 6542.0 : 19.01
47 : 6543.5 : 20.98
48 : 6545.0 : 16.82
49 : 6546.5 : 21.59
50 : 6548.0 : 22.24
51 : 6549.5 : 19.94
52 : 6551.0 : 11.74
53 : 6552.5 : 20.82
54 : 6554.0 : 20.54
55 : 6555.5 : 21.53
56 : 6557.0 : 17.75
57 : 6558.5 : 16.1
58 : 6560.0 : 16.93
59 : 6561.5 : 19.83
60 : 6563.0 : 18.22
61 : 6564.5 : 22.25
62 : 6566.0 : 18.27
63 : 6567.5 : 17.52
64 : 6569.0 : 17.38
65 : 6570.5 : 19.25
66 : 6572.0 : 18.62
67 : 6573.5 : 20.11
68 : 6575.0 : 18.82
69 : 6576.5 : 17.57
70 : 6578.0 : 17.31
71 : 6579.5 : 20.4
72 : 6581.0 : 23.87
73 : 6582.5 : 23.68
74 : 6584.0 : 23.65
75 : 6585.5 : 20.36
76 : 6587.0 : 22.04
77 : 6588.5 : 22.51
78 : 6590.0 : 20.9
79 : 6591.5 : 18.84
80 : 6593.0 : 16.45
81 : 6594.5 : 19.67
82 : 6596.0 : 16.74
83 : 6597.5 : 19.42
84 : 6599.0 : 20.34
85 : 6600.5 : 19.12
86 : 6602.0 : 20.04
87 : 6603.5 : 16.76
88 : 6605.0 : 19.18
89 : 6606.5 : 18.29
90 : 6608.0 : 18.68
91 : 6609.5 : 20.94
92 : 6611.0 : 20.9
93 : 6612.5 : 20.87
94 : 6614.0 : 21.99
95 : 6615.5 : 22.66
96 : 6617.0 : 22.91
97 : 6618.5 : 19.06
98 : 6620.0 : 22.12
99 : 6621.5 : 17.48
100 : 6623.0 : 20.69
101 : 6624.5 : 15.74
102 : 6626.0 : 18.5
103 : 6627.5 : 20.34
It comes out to 1.54 Angstrom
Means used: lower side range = 19.1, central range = 19.1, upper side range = 19.9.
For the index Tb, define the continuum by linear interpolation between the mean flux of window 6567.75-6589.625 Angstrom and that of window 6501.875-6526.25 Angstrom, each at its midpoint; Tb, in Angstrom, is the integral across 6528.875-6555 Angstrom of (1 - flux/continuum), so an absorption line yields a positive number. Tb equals 1.0 Angstrom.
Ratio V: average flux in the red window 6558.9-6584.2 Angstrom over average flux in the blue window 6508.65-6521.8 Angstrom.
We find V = 1.0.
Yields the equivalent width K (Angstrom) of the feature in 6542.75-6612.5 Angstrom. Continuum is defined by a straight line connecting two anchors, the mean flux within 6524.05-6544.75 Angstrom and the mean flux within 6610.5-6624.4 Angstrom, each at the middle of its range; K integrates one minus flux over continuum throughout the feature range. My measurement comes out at 1.6 Angstrom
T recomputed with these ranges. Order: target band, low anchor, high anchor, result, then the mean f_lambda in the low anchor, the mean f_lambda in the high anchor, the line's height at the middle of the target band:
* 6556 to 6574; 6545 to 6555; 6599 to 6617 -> 0.9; 19.3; 20.1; 19.5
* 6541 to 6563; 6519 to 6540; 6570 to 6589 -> 0.7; 18.8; 20.6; 19.6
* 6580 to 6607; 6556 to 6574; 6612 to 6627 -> -1.0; 18.5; 20.2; 19.4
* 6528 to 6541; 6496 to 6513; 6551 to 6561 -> 0.2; 19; 18.4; 18.7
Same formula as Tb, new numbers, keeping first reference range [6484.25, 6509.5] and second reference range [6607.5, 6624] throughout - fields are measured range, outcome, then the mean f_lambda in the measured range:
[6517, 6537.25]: 1.23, 18.6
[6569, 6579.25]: 0.85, 18.6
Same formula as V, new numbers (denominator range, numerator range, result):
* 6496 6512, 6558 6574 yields 0.98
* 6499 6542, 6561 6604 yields 1.04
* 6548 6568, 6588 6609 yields 1.02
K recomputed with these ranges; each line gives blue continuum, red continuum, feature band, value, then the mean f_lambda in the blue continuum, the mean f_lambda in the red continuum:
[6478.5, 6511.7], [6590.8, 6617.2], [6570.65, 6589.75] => -1.2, 19.2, 19.6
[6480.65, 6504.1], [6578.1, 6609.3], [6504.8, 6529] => 0.4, 19.2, 20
